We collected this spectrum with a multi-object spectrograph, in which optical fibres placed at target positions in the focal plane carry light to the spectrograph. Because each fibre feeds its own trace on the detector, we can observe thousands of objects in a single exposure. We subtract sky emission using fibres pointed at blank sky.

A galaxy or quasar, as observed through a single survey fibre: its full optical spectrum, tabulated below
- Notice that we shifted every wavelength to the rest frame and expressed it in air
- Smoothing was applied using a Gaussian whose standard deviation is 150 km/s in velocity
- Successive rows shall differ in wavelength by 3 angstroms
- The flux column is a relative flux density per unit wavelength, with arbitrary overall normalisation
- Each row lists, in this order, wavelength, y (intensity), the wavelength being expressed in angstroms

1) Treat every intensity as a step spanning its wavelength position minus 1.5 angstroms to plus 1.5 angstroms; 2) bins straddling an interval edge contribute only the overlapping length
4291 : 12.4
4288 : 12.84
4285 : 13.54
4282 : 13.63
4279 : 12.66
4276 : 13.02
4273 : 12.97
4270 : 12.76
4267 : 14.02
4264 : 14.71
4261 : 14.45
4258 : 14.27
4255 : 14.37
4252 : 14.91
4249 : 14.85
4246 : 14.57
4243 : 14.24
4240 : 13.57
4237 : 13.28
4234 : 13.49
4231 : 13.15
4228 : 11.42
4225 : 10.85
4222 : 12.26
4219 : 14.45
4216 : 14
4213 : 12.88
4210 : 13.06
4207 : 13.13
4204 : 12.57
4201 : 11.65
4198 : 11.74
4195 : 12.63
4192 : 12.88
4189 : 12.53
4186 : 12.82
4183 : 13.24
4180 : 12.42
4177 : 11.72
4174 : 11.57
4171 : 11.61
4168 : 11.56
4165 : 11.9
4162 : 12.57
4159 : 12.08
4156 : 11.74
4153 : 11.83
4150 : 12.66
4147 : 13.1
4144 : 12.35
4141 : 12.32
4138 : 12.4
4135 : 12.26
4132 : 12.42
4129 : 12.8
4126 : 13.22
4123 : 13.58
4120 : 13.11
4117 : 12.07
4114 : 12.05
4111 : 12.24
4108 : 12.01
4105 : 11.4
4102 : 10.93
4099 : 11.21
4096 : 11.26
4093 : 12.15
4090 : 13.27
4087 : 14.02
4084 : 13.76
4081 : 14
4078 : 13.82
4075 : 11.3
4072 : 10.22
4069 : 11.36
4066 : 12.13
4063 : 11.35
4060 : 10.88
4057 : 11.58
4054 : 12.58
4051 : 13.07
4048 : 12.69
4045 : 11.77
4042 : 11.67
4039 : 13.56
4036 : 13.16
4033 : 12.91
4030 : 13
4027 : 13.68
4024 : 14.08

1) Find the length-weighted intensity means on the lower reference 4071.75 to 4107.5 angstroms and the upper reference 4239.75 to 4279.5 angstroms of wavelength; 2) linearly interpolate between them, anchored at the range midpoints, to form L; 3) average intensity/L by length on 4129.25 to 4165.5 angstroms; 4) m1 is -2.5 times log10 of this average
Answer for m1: 0.05 mag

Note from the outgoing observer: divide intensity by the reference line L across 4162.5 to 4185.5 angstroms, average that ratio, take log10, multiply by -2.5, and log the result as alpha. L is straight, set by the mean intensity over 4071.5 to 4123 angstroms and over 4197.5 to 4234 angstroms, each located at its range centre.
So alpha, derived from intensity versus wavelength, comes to 0.04 mag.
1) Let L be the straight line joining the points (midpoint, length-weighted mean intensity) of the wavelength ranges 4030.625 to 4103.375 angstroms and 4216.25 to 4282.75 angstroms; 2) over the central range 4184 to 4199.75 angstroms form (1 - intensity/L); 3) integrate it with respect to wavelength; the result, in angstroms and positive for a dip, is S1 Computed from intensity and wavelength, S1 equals 0.74 angstroms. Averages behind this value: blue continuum 12.3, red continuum 13.5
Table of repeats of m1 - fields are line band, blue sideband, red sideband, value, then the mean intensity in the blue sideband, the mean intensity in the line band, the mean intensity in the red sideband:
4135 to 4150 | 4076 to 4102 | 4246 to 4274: 0.06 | 12.8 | 12.5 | 14.2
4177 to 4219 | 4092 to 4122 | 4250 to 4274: 0.04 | 11.9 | 12.8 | 14.1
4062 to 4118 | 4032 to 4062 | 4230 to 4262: 0.05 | 12.4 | 12.1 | 14.1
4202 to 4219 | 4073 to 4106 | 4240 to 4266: 0.06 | 12.4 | 13.2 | 14.5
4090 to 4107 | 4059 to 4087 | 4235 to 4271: 0.08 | 12.2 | 11.6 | 14.2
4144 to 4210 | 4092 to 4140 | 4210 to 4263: 0.05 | 12.2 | 12.3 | 13.6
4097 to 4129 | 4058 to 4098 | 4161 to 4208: 0.01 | 12.2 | 12.2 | 12.3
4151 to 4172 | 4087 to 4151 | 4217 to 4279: 0.07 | 12.4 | 11.9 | 13.6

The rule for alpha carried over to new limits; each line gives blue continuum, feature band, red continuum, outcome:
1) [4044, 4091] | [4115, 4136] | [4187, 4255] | -0.01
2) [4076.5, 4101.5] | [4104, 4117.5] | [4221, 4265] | 0.09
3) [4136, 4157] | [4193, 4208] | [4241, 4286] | 0.06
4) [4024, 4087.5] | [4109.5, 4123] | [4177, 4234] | 0.01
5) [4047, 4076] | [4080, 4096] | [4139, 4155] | -0.11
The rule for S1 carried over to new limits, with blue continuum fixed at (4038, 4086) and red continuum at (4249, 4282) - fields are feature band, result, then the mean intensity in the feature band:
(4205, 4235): 1.4 angstroms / 12.9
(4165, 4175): 1.1 angstroms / 11.6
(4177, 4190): 0.6 angstroms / 12.6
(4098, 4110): 1.1 angstroms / 11.4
